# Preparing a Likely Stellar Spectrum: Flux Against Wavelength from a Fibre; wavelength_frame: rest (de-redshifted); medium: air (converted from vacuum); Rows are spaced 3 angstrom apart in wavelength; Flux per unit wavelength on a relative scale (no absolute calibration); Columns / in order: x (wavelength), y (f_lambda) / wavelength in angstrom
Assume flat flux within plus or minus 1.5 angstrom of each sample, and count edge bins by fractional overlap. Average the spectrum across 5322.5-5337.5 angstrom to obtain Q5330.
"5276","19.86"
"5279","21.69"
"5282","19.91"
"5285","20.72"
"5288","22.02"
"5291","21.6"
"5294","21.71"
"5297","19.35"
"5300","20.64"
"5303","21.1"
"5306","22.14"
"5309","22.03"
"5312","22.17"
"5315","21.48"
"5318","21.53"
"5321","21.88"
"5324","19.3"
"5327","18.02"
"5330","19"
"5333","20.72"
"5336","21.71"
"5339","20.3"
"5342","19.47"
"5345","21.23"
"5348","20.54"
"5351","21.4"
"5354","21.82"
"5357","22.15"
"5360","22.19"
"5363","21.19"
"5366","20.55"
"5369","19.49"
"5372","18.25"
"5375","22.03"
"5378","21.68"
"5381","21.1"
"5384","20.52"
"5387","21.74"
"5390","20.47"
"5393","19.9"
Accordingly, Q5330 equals 19.8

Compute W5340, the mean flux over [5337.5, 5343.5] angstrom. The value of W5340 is 19.9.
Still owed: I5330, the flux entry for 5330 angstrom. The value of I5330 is 19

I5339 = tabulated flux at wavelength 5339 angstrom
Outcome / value 20.3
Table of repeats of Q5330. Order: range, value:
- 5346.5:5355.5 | 21.3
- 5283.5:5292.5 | 21.4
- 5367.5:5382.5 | 20.5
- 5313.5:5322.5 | 21.6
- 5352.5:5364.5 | 21.8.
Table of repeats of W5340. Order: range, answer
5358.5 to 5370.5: 20.9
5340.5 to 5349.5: 20.4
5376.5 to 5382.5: 21.4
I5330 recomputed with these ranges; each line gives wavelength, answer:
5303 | 21.1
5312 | 22.17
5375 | 22.03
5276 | 19.86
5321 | 21.88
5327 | 18.02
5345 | 21.23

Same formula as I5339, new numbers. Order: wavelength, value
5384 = 20.52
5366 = 20.55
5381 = 21.1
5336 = 21.71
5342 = 19.47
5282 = 19.91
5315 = 21.48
